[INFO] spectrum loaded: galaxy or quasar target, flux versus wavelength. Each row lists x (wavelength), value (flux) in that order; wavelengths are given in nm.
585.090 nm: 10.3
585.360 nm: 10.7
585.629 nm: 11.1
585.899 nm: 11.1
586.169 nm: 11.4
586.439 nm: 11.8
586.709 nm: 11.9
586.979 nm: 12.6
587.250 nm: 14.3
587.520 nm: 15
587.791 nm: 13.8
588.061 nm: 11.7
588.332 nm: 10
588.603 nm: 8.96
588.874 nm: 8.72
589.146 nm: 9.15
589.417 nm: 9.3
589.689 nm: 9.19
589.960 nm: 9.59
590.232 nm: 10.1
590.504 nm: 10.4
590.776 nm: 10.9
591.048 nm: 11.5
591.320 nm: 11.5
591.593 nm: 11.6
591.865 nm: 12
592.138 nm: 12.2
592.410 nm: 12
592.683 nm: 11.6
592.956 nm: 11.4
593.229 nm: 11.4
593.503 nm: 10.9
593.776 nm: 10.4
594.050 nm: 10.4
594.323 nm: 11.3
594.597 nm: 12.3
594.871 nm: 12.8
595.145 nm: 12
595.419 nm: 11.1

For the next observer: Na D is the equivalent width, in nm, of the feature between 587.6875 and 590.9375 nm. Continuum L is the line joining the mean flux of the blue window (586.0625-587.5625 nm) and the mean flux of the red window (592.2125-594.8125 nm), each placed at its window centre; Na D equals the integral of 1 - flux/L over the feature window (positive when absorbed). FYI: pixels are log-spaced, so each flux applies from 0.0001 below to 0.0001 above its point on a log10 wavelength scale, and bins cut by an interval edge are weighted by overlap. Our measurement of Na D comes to 0.558 nm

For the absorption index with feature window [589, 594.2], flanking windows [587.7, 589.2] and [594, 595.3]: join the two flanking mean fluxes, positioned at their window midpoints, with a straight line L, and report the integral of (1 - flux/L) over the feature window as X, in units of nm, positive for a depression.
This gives 0.14 nm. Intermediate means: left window 10.4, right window 11.8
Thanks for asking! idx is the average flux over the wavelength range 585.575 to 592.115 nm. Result 11.2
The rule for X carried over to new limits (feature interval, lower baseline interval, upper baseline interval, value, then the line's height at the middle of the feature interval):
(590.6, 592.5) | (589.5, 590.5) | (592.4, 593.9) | -0.214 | 10.5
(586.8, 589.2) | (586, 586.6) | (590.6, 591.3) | -0.044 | 11.4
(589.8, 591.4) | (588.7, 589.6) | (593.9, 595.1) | -0.136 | 9.77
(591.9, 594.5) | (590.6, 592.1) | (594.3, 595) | 0.129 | 11.9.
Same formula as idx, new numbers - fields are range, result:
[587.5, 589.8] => 10.4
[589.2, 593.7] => 10.9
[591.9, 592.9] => 11.9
